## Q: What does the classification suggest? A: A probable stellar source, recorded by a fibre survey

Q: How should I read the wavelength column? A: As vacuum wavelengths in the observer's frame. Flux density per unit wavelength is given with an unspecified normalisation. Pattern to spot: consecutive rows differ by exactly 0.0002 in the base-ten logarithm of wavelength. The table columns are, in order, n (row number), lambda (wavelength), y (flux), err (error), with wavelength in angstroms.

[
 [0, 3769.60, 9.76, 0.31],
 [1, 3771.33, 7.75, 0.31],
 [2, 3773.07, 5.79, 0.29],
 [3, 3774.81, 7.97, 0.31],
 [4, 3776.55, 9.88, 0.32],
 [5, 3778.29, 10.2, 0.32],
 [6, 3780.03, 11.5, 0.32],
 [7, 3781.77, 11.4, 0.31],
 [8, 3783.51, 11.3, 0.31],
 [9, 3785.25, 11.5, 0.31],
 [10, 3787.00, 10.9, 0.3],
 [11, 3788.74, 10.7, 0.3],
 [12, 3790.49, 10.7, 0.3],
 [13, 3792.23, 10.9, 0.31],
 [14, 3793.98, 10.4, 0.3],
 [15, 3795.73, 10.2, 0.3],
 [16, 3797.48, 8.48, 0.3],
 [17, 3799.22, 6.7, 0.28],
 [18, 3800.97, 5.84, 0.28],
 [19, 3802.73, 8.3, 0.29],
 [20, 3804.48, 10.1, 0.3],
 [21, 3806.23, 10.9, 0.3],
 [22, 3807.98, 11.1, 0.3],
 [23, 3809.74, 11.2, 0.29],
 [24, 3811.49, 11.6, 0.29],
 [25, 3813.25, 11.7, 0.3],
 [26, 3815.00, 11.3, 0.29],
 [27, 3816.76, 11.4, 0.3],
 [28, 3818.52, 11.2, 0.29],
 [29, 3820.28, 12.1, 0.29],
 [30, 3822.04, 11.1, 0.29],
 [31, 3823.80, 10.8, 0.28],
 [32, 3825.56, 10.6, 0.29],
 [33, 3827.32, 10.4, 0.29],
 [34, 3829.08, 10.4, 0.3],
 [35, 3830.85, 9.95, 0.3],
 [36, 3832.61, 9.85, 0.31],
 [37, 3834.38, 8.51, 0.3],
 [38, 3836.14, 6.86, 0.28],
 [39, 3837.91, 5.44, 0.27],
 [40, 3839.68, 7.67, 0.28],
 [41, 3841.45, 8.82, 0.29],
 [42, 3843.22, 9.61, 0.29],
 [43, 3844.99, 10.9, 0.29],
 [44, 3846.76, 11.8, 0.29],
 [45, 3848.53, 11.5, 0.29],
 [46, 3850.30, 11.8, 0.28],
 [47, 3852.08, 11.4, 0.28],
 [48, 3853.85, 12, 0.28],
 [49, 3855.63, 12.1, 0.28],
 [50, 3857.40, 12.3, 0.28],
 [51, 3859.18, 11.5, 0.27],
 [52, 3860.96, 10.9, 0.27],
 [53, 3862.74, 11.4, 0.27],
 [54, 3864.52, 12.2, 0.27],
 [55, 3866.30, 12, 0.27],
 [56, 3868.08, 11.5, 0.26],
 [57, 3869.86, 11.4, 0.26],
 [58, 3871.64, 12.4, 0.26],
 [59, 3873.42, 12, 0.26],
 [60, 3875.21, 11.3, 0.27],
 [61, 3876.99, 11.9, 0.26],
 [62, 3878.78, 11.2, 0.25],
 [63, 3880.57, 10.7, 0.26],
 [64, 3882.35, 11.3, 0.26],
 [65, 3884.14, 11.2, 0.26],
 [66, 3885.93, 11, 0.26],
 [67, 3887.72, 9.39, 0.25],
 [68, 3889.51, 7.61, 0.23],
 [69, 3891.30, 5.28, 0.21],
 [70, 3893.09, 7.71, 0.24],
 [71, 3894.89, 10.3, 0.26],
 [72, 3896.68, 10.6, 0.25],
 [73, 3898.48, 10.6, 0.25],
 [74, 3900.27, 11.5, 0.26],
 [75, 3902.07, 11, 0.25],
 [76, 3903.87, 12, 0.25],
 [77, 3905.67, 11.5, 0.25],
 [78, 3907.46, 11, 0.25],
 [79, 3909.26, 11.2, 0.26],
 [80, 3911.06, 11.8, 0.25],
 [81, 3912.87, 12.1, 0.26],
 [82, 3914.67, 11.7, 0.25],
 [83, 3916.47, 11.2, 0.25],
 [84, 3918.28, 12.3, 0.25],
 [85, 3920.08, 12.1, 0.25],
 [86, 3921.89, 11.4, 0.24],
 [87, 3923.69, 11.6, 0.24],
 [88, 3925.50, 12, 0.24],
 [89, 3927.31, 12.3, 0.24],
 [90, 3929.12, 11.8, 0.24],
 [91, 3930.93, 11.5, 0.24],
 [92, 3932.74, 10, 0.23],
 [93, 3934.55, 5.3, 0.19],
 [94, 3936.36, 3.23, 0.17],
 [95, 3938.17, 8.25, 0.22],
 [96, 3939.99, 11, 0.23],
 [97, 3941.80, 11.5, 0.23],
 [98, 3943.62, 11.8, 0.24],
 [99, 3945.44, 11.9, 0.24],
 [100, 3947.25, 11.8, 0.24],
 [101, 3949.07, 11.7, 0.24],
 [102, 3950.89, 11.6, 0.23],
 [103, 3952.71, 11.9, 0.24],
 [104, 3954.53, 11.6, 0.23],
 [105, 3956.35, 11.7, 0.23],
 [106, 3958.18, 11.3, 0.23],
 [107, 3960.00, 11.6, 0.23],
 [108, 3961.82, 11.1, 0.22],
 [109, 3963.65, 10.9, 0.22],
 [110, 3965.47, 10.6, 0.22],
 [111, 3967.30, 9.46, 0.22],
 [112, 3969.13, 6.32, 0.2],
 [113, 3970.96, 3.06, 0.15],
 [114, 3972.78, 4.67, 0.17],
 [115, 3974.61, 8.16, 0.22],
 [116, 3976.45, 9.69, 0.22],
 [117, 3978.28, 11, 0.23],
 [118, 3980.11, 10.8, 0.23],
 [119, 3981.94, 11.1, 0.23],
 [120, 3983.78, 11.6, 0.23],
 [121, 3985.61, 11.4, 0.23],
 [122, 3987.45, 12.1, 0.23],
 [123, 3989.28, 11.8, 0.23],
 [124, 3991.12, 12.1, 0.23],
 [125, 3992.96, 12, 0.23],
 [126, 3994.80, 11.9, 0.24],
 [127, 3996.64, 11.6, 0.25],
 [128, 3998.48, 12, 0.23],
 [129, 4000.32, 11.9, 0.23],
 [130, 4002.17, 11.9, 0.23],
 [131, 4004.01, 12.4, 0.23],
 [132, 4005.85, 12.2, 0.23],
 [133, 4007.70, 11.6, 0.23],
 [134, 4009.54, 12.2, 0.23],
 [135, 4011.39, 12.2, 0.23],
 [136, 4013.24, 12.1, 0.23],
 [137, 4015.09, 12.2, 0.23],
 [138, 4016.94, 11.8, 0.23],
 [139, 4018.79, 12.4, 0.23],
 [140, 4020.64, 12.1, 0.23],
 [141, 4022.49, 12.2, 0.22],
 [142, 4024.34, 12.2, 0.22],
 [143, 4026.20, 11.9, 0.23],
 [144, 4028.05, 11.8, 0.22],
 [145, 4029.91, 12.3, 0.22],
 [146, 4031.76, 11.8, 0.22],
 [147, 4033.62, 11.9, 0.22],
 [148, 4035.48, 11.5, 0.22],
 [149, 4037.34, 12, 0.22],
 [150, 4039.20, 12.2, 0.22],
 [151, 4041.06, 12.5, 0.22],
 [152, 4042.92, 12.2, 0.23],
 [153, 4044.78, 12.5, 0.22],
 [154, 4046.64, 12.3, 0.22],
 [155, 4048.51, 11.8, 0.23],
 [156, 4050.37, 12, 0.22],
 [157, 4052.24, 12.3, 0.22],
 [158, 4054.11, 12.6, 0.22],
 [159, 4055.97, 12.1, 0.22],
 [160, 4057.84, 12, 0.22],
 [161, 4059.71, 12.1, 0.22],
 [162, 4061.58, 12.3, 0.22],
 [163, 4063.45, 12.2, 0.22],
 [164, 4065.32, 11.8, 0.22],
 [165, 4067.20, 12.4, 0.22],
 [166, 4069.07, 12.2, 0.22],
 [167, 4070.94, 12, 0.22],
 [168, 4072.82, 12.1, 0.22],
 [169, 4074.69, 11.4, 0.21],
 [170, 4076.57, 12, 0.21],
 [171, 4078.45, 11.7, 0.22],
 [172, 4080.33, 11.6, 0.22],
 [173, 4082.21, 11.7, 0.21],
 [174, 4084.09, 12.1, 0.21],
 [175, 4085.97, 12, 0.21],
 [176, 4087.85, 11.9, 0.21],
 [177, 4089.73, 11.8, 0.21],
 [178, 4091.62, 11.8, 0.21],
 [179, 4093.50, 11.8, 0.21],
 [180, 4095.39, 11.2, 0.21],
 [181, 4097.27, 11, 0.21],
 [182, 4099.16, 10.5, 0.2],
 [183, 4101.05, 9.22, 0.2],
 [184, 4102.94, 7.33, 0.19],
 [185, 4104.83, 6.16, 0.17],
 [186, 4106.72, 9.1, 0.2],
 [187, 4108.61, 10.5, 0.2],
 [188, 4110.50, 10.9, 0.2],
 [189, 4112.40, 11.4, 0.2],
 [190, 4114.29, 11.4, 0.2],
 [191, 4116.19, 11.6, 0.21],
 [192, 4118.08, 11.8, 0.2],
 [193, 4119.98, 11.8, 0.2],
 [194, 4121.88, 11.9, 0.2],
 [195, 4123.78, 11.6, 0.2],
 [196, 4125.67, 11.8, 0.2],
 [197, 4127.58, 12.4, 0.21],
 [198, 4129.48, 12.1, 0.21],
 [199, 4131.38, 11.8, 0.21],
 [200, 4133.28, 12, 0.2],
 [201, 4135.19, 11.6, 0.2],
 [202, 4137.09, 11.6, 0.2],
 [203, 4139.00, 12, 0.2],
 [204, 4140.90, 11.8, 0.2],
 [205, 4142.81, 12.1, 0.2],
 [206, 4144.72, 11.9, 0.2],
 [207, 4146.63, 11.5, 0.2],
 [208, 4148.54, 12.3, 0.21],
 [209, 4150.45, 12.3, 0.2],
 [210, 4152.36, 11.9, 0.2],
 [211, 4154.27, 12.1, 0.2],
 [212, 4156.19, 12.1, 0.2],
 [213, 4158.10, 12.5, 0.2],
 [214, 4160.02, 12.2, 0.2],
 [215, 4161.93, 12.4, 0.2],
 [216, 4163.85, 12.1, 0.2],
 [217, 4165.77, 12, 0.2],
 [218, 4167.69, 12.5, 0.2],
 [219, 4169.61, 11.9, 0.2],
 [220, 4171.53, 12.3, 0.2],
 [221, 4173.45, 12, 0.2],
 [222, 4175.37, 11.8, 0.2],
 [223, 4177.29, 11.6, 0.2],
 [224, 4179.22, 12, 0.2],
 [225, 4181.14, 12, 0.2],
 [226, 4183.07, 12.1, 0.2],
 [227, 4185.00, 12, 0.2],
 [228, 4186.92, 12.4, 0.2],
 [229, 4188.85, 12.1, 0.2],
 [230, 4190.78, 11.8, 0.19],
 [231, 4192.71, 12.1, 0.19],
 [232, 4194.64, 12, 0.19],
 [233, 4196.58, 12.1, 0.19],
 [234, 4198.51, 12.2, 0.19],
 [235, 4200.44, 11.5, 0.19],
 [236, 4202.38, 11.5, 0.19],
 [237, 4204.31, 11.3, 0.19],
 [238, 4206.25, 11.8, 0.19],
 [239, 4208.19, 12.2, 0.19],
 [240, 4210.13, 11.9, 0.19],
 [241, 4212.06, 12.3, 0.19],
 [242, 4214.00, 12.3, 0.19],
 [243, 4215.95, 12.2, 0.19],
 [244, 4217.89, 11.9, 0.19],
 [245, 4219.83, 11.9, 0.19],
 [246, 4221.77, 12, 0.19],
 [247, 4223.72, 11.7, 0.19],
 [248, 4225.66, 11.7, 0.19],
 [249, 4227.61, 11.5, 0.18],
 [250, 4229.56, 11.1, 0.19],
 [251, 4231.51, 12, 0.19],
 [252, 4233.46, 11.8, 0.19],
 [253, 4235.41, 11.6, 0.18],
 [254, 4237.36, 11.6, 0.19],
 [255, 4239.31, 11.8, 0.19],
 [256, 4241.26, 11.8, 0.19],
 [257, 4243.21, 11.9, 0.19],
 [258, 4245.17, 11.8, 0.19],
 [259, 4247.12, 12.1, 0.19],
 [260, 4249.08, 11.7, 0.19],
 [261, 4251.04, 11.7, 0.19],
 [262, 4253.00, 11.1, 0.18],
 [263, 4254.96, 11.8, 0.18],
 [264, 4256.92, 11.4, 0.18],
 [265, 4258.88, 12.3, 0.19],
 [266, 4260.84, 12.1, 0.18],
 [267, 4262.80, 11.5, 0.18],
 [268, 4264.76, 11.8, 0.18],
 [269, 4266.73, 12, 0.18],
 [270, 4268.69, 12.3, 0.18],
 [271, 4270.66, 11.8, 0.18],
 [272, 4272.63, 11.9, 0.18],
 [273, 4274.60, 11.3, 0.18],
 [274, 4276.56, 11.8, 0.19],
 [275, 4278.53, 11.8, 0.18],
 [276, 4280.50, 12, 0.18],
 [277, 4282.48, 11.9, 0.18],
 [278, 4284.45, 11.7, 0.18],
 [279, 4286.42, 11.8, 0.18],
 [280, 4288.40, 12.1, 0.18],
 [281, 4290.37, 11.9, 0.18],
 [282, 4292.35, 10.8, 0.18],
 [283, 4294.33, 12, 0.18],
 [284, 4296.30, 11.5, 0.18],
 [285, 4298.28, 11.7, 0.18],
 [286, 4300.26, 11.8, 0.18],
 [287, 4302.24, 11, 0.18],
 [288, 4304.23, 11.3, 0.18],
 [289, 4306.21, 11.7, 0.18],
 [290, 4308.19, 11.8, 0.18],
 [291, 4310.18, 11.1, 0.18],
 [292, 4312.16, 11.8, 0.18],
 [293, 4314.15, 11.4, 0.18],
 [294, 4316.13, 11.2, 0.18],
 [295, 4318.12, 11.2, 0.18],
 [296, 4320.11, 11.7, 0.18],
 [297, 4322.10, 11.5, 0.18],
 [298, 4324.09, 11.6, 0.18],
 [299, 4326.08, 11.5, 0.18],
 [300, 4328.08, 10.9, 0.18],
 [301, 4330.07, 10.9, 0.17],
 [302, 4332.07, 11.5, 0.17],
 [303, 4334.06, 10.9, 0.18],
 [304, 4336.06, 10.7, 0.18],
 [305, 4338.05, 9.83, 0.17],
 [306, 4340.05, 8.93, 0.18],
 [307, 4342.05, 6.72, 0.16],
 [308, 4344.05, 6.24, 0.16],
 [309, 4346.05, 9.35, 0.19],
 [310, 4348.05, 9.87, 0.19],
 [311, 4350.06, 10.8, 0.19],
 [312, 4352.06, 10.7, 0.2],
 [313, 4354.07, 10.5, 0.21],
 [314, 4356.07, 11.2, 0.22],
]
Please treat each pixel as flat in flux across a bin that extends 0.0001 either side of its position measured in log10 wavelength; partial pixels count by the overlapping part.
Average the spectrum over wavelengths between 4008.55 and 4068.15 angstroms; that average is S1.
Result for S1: 12.1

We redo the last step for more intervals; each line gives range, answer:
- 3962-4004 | 10.3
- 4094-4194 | 11.6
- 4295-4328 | 11.5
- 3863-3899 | 10.6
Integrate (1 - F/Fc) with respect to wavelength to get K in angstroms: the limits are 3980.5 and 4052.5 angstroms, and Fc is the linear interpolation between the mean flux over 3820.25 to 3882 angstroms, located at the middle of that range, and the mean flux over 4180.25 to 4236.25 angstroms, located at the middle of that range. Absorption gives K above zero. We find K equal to -4.6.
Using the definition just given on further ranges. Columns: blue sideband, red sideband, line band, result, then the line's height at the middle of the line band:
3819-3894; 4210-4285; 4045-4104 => -2.3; 11.2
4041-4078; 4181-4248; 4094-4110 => 3.4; 12.1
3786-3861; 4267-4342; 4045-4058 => -1.7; 10.8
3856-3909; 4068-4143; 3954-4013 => 1.6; 11.1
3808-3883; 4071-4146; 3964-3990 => 3.9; 11.1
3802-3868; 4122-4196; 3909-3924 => -1.0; 11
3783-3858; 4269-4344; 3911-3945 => -0.6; 10.5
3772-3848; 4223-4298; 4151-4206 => -2.9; 11.4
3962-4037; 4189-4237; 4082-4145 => 1.5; 11.5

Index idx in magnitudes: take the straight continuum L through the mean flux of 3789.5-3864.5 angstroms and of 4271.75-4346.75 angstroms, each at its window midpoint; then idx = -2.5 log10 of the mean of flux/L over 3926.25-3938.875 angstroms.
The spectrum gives 0.17 mag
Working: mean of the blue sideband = 10.3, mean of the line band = 8.96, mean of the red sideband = 11.1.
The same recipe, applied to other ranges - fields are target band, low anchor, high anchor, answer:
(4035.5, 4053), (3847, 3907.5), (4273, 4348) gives -0.11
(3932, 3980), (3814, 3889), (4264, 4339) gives 0.13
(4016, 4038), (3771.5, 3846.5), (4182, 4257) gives -0.10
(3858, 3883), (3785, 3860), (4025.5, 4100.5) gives -0.09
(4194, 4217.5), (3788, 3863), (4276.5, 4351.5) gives -0.11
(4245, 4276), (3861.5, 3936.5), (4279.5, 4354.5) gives -0.08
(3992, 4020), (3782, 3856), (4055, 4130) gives -0.10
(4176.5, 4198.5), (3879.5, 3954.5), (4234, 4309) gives -0.05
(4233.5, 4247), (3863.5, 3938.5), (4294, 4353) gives -0.10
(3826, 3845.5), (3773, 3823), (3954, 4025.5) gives 0.17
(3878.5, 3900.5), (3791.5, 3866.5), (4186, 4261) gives 0.08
